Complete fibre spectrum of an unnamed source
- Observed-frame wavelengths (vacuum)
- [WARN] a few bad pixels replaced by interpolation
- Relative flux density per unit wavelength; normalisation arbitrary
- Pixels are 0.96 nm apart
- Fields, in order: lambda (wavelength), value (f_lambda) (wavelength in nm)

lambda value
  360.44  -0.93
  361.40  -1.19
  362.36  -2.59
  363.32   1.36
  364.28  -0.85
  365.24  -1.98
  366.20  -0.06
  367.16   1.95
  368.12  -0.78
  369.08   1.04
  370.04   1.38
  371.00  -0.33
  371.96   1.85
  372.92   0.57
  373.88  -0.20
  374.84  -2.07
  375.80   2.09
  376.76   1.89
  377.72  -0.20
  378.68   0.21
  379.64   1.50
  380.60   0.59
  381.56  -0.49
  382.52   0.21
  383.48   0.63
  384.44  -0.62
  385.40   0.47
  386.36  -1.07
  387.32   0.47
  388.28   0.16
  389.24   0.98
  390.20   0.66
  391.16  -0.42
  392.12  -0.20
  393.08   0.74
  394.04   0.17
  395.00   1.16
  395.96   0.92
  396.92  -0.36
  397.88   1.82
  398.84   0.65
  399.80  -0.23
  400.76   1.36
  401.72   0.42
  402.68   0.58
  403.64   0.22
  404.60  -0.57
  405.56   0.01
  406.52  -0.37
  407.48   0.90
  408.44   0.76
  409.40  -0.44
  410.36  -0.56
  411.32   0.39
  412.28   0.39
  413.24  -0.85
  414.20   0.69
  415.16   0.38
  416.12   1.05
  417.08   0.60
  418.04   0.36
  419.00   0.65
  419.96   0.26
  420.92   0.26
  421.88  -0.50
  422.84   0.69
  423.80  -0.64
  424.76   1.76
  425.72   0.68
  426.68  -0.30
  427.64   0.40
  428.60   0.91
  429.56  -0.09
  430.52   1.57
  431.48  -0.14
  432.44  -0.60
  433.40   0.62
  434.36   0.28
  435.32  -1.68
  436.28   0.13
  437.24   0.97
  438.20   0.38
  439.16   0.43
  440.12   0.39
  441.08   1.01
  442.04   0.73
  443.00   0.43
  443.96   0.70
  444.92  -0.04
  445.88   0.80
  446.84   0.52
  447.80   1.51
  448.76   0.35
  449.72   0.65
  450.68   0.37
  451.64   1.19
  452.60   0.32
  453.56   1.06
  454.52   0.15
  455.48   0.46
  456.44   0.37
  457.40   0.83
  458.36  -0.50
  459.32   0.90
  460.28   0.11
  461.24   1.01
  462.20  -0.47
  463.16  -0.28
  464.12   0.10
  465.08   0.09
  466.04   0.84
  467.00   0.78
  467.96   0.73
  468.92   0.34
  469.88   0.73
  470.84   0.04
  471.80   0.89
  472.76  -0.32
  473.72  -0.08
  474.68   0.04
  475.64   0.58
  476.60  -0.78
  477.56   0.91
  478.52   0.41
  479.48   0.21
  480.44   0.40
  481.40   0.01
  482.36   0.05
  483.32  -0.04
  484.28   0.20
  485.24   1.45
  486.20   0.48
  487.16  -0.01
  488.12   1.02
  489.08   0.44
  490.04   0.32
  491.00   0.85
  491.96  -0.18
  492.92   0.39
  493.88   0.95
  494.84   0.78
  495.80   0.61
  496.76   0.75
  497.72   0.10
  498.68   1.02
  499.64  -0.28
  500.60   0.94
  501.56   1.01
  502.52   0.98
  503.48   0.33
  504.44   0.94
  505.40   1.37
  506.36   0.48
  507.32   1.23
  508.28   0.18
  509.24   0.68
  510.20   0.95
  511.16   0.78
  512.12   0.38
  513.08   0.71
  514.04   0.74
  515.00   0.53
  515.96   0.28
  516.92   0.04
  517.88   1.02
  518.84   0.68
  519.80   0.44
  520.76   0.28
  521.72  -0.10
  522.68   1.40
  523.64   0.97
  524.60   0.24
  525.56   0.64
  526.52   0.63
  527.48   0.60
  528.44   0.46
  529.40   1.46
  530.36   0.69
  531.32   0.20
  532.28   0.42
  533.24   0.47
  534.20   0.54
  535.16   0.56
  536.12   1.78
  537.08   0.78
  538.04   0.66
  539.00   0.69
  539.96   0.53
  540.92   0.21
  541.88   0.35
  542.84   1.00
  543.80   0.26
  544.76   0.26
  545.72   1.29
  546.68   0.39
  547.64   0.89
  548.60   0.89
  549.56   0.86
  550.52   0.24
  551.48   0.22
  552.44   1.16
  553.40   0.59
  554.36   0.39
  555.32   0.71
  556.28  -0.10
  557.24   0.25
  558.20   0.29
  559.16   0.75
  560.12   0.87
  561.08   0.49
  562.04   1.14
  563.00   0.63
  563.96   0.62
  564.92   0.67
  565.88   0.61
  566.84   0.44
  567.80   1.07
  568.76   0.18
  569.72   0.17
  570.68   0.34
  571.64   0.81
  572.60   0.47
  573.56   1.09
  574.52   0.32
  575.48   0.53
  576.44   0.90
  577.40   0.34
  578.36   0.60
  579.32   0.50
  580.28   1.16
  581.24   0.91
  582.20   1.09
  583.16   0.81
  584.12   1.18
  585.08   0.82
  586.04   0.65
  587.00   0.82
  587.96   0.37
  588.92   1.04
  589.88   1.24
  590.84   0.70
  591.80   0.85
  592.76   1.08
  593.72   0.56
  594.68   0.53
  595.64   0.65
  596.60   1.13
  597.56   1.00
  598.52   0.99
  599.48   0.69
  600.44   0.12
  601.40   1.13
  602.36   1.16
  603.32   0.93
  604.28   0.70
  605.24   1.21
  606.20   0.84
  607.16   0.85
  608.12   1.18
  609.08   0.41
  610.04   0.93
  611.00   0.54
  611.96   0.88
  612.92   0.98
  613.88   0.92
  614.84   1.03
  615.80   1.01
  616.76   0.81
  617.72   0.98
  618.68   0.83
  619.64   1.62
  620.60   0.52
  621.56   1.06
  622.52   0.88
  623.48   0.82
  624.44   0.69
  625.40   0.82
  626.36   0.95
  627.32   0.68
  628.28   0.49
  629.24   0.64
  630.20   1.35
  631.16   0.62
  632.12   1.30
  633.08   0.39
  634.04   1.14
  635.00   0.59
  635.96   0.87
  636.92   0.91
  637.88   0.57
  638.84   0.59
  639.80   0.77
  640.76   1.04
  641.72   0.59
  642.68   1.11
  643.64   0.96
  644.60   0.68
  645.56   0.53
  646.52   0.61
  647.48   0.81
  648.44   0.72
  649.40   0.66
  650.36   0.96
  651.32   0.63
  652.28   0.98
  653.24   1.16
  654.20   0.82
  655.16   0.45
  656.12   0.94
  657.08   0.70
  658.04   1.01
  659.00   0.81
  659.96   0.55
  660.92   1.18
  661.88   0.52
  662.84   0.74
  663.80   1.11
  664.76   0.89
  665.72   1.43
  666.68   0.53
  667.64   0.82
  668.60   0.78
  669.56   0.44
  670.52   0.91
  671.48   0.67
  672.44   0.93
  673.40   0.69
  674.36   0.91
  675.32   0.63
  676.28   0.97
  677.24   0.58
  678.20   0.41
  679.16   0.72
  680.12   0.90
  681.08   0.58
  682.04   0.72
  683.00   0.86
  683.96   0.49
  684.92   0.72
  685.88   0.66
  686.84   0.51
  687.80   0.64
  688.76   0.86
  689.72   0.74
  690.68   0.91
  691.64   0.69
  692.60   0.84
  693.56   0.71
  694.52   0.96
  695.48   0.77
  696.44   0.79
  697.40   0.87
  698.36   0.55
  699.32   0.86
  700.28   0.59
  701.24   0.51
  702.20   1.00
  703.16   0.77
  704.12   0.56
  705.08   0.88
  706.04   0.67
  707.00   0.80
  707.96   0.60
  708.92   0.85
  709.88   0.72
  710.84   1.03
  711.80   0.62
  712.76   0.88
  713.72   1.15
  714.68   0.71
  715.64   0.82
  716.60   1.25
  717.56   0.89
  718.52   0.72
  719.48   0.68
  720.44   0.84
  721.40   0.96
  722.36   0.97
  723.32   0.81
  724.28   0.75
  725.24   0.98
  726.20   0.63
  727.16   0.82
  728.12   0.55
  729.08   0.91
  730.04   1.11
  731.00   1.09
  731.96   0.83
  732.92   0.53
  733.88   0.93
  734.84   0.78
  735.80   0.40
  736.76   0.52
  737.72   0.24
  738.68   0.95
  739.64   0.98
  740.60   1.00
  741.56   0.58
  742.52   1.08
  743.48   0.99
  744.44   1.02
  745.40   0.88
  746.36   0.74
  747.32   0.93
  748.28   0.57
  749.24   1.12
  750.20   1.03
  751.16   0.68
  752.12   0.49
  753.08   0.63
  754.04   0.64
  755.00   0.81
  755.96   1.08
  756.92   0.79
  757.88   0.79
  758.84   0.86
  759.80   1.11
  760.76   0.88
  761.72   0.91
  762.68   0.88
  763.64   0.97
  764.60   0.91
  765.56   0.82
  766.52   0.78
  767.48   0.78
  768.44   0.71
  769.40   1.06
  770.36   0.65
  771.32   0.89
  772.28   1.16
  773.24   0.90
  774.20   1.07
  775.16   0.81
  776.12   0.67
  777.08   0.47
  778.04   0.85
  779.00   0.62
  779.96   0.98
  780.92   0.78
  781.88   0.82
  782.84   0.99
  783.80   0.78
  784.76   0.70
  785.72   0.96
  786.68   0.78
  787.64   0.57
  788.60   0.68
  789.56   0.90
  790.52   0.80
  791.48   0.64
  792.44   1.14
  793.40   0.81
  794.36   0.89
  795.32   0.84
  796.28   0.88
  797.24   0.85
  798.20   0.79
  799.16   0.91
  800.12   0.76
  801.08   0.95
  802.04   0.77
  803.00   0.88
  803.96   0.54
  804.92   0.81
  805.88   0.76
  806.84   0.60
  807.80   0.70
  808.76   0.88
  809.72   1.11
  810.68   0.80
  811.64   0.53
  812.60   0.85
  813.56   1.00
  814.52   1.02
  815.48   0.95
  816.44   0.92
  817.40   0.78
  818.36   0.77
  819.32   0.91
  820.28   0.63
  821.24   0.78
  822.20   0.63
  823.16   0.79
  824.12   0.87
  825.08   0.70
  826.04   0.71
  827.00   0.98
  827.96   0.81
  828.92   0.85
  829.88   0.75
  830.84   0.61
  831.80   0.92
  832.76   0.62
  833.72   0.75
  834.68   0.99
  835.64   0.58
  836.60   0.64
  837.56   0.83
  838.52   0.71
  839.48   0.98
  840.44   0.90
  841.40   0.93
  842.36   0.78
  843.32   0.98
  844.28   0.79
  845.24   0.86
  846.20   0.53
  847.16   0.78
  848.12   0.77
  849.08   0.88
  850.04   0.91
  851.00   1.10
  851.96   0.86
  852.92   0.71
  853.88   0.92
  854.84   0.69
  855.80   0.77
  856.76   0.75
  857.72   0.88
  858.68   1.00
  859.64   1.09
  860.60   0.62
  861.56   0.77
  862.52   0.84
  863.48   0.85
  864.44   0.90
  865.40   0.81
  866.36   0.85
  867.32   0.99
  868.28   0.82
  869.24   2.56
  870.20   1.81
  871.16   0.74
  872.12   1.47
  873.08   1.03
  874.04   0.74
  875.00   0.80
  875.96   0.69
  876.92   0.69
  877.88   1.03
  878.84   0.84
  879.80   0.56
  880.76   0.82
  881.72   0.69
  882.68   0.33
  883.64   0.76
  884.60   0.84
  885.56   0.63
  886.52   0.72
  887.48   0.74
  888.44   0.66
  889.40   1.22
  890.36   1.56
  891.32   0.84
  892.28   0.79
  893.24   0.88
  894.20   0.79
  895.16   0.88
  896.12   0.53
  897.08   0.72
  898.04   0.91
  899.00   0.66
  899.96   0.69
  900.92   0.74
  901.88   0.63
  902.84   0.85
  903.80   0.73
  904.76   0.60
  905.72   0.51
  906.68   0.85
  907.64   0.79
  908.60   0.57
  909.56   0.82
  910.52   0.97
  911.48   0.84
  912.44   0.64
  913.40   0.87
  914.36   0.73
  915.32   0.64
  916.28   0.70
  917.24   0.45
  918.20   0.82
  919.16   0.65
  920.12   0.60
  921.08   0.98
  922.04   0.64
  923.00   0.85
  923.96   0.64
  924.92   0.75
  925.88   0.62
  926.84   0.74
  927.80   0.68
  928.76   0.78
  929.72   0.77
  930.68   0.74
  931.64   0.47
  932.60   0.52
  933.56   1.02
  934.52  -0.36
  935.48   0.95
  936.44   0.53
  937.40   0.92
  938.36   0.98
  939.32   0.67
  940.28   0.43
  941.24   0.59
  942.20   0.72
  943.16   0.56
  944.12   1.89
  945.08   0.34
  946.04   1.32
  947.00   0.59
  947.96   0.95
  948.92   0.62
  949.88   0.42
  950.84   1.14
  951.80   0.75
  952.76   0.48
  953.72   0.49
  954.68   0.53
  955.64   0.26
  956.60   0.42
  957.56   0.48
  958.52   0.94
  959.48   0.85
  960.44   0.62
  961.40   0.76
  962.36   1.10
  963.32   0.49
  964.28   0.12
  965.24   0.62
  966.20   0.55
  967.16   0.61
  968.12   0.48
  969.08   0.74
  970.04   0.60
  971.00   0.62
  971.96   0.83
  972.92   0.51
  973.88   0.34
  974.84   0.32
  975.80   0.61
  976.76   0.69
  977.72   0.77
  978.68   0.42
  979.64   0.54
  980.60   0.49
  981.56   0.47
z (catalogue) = 0.32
